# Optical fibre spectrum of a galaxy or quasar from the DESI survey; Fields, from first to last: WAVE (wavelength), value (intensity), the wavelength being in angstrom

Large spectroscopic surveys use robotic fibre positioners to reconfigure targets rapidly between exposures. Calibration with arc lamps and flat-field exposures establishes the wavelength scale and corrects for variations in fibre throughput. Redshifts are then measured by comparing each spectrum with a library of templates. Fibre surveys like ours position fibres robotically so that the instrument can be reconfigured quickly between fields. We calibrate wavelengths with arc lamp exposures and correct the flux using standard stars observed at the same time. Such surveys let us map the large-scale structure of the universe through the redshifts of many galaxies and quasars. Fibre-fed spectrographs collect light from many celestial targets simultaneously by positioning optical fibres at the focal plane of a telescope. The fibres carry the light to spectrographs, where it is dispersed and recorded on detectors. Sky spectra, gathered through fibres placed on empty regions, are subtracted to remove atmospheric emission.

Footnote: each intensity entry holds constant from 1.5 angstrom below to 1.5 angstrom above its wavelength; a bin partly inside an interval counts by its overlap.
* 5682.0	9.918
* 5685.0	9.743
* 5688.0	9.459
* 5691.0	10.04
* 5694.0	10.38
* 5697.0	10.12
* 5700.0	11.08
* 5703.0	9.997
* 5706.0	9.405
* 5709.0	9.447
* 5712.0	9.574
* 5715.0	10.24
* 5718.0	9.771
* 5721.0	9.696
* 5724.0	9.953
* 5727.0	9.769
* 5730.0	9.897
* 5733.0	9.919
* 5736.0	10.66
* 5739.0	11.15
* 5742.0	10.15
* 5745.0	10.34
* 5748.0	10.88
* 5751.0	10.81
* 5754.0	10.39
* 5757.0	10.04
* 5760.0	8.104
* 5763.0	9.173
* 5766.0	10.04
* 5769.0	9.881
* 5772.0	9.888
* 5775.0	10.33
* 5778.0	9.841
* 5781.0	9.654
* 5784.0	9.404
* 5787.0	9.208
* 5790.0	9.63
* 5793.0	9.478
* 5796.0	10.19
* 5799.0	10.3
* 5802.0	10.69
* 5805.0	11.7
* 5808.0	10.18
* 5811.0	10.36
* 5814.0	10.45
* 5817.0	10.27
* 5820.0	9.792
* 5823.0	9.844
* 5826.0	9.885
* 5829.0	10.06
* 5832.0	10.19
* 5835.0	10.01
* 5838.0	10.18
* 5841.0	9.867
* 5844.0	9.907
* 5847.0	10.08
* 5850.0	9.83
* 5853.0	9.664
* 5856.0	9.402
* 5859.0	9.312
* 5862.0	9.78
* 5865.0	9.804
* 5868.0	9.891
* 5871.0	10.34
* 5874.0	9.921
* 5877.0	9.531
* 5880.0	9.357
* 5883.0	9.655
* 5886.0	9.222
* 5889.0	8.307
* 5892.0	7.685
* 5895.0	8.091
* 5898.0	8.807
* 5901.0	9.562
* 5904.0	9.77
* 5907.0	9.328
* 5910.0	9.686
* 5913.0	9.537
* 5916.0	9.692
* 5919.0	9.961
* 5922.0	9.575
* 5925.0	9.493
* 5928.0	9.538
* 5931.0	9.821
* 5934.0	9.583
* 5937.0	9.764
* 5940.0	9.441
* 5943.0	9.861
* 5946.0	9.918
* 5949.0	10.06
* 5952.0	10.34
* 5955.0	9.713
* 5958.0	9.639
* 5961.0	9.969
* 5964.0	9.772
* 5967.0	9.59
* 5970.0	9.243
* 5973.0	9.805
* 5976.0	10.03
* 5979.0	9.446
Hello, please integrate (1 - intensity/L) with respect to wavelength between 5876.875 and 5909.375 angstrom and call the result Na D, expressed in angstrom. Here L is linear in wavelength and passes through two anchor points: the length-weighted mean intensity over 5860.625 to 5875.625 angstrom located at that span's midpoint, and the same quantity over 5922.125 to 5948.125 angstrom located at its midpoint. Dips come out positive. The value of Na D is 2.7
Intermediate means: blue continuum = 9.95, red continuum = 9.68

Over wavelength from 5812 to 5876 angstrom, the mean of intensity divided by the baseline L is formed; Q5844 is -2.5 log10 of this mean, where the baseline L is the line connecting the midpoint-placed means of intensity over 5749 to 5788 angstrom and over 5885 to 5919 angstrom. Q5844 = -0.06 mag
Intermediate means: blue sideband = 9.77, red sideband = 9.1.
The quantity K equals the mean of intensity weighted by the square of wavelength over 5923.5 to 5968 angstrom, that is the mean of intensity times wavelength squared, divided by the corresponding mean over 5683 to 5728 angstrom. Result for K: 1.07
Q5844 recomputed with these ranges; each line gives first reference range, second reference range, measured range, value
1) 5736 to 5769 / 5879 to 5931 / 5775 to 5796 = 0.03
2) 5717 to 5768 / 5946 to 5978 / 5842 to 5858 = 0.02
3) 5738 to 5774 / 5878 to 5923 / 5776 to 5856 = -0.03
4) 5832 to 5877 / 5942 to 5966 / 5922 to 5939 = 0.03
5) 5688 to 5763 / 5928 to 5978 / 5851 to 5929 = 0.05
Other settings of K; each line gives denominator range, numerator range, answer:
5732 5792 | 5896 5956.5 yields 1.03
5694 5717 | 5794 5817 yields 1.09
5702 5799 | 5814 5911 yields 1.01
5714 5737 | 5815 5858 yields 1.03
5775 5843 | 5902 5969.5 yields 1.01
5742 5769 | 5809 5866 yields 1.02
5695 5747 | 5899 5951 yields 1.03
